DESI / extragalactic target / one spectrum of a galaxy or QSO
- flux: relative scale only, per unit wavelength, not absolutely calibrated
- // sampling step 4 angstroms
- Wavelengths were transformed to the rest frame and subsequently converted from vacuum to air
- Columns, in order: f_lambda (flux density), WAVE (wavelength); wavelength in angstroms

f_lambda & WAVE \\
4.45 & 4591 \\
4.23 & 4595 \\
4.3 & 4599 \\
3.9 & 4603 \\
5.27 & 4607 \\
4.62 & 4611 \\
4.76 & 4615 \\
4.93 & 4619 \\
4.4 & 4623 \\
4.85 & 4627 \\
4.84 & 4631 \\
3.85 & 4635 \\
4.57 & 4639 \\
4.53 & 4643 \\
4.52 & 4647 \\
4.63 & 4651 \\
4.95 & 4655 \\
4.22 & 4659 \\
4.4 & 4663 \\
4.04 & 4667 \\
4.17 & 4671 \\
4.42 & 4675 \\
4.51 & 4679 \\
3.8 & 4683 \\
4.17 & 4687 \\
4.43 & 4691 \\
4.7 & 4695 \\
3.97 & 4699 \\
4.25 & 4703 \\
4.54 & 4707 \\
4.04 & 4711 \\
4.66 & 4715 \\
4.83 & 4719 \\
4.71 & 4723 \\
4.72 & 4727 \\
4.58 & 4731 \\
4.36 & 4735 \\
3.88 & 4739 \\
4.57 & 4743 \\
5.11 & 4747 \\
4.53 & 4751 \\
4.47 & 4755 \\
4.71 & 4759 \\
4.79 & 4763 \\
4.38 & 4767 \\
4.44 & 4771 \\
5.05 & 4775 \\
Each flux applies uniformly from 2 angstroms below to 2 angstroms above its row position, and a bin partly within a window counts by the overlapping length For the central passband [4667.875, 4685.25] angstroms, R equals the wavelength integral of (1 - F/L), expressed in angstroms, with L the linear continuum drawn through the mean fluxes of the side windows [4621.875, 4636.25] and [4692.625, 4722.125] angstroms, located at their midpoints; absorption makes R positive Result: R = 1.0 angstroms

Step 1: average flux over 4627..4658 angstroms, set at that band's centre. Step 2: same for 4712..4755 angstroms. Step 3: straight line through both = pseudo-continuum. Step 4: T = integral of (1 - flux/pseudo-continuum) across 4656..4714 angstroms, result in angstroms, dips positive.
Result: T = 3.7 angstroms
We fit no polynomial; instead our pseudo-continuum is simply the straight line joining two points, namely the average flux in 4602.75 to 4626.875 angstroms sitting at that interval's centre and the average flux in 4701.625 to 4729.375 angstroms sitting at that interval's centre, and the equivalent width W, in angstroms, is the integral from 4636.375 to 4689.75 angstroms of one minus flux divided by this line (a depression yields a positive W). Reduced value 3.0 angstroms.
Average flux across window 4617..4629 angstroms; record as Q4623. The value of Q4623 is 4.73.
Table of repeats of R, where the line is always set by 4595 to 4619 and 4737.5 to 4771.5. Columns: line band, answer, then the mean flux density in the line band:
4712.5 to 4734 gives -0.5 angstroms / 4.67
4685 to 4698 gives 0.5 angstroms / 4.4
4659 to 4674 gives 1.1 angstroms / 4.22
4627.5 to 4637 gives 0.3 angstroms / 4.42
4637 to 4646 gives 0.0 angstroms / 4.55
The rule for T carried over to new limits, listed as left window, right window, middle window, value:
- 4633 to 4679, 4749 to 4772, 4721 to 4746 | 0.11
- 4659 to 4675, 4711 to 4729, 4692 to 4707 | 0.48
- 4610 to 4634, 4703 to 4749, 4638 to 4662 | 0.48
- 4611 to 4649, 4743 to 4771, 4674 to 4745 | 3.45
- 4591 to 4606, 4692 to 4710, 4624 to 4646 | -1.18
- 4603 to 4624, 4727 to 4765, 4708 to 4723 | 0.21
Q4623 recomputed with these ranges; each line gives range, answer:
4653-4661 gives 4.58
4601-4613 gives 4.6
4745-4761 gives 4.71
